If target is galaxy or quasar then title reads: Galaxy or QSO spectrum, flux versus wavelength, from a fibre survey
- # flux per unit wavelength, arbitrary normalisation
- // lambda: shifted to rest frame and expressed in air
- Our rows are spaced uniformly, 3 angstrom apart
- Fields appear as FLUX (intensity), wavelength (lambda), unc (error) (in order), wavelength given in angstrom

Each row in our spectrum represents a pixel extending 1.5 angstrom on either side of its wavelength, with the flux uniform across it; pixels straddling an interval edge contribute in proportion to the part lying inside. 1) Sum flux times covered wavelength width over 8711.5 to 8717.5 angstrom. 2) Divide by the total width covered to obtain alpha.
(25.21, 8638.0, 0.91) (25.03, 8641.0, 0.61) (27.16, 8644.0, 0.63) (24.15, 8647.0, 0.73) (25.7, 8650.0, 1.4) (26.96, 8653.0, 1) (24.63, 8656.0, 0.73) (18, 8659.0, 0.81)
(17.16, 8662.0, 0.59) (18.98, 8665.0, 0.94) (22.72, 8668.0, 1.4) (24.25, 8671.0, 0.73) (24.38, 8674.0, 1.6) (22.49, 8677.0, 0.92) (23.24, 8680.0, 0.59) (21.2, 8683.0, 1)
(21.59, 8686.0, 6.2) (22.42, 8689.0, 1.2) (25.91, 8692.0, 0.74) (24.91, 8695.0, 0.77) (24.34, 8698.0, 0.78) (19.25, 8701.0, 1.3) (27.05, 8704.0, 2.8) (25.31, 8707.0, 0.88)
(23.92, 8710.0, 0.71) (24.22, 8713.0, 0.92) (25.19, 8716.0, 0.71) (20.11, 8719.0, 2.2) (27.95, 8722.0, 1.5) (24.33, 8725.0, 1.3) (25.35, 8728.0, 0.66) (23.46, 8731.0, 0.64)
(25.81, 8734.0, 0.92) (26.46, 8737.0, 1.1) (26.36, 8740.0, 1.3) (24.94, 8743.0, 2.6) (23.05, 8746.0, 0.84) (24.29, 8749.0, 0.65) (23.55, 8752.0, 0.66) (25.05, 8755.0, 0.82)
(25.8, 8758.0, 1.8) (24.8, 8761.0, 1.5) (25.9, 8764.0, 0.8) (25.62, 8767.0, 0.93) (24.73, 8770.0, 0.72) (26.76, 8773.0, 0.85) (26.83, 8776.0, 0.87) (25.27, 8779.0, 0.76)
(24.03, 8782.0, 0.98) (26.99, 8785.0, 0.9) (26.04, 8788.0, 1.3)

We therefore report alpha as 24.7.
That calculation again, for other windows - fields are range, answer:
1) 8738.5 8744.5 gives 25.7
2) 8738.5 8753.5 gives 24.4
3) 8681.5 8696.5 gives 23.2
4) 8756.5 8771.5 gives 25.4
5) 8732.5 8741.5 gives 26.2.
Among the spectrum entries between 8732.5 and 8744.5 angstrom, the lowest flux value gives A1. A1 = 24.94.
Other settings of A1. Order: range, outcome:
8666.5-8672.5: 22.72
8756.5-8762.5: 24.8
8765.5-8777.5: 24.73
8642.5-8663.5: 17.16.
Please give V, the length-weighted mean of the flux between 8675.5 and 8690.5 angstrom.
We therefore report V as 22.2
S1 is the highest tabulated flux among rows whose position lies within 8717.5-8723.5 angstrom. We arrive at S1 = 27.95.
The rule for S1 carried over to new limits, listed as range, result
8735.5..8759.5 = 26.46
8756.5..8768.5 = 25.9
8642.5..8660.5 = 27.16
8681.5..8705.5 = 27.05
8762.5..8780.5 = 26.83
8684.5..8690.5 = 22.42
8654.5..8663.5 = 24.63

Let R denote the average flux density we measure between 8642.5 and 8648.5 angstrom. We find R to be 25.7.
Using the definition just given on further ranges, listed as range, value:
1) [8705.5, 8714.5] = 24.5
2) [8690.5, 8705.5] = 24.3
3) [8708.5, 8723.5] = 24.3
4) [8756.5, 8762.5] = 25.3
